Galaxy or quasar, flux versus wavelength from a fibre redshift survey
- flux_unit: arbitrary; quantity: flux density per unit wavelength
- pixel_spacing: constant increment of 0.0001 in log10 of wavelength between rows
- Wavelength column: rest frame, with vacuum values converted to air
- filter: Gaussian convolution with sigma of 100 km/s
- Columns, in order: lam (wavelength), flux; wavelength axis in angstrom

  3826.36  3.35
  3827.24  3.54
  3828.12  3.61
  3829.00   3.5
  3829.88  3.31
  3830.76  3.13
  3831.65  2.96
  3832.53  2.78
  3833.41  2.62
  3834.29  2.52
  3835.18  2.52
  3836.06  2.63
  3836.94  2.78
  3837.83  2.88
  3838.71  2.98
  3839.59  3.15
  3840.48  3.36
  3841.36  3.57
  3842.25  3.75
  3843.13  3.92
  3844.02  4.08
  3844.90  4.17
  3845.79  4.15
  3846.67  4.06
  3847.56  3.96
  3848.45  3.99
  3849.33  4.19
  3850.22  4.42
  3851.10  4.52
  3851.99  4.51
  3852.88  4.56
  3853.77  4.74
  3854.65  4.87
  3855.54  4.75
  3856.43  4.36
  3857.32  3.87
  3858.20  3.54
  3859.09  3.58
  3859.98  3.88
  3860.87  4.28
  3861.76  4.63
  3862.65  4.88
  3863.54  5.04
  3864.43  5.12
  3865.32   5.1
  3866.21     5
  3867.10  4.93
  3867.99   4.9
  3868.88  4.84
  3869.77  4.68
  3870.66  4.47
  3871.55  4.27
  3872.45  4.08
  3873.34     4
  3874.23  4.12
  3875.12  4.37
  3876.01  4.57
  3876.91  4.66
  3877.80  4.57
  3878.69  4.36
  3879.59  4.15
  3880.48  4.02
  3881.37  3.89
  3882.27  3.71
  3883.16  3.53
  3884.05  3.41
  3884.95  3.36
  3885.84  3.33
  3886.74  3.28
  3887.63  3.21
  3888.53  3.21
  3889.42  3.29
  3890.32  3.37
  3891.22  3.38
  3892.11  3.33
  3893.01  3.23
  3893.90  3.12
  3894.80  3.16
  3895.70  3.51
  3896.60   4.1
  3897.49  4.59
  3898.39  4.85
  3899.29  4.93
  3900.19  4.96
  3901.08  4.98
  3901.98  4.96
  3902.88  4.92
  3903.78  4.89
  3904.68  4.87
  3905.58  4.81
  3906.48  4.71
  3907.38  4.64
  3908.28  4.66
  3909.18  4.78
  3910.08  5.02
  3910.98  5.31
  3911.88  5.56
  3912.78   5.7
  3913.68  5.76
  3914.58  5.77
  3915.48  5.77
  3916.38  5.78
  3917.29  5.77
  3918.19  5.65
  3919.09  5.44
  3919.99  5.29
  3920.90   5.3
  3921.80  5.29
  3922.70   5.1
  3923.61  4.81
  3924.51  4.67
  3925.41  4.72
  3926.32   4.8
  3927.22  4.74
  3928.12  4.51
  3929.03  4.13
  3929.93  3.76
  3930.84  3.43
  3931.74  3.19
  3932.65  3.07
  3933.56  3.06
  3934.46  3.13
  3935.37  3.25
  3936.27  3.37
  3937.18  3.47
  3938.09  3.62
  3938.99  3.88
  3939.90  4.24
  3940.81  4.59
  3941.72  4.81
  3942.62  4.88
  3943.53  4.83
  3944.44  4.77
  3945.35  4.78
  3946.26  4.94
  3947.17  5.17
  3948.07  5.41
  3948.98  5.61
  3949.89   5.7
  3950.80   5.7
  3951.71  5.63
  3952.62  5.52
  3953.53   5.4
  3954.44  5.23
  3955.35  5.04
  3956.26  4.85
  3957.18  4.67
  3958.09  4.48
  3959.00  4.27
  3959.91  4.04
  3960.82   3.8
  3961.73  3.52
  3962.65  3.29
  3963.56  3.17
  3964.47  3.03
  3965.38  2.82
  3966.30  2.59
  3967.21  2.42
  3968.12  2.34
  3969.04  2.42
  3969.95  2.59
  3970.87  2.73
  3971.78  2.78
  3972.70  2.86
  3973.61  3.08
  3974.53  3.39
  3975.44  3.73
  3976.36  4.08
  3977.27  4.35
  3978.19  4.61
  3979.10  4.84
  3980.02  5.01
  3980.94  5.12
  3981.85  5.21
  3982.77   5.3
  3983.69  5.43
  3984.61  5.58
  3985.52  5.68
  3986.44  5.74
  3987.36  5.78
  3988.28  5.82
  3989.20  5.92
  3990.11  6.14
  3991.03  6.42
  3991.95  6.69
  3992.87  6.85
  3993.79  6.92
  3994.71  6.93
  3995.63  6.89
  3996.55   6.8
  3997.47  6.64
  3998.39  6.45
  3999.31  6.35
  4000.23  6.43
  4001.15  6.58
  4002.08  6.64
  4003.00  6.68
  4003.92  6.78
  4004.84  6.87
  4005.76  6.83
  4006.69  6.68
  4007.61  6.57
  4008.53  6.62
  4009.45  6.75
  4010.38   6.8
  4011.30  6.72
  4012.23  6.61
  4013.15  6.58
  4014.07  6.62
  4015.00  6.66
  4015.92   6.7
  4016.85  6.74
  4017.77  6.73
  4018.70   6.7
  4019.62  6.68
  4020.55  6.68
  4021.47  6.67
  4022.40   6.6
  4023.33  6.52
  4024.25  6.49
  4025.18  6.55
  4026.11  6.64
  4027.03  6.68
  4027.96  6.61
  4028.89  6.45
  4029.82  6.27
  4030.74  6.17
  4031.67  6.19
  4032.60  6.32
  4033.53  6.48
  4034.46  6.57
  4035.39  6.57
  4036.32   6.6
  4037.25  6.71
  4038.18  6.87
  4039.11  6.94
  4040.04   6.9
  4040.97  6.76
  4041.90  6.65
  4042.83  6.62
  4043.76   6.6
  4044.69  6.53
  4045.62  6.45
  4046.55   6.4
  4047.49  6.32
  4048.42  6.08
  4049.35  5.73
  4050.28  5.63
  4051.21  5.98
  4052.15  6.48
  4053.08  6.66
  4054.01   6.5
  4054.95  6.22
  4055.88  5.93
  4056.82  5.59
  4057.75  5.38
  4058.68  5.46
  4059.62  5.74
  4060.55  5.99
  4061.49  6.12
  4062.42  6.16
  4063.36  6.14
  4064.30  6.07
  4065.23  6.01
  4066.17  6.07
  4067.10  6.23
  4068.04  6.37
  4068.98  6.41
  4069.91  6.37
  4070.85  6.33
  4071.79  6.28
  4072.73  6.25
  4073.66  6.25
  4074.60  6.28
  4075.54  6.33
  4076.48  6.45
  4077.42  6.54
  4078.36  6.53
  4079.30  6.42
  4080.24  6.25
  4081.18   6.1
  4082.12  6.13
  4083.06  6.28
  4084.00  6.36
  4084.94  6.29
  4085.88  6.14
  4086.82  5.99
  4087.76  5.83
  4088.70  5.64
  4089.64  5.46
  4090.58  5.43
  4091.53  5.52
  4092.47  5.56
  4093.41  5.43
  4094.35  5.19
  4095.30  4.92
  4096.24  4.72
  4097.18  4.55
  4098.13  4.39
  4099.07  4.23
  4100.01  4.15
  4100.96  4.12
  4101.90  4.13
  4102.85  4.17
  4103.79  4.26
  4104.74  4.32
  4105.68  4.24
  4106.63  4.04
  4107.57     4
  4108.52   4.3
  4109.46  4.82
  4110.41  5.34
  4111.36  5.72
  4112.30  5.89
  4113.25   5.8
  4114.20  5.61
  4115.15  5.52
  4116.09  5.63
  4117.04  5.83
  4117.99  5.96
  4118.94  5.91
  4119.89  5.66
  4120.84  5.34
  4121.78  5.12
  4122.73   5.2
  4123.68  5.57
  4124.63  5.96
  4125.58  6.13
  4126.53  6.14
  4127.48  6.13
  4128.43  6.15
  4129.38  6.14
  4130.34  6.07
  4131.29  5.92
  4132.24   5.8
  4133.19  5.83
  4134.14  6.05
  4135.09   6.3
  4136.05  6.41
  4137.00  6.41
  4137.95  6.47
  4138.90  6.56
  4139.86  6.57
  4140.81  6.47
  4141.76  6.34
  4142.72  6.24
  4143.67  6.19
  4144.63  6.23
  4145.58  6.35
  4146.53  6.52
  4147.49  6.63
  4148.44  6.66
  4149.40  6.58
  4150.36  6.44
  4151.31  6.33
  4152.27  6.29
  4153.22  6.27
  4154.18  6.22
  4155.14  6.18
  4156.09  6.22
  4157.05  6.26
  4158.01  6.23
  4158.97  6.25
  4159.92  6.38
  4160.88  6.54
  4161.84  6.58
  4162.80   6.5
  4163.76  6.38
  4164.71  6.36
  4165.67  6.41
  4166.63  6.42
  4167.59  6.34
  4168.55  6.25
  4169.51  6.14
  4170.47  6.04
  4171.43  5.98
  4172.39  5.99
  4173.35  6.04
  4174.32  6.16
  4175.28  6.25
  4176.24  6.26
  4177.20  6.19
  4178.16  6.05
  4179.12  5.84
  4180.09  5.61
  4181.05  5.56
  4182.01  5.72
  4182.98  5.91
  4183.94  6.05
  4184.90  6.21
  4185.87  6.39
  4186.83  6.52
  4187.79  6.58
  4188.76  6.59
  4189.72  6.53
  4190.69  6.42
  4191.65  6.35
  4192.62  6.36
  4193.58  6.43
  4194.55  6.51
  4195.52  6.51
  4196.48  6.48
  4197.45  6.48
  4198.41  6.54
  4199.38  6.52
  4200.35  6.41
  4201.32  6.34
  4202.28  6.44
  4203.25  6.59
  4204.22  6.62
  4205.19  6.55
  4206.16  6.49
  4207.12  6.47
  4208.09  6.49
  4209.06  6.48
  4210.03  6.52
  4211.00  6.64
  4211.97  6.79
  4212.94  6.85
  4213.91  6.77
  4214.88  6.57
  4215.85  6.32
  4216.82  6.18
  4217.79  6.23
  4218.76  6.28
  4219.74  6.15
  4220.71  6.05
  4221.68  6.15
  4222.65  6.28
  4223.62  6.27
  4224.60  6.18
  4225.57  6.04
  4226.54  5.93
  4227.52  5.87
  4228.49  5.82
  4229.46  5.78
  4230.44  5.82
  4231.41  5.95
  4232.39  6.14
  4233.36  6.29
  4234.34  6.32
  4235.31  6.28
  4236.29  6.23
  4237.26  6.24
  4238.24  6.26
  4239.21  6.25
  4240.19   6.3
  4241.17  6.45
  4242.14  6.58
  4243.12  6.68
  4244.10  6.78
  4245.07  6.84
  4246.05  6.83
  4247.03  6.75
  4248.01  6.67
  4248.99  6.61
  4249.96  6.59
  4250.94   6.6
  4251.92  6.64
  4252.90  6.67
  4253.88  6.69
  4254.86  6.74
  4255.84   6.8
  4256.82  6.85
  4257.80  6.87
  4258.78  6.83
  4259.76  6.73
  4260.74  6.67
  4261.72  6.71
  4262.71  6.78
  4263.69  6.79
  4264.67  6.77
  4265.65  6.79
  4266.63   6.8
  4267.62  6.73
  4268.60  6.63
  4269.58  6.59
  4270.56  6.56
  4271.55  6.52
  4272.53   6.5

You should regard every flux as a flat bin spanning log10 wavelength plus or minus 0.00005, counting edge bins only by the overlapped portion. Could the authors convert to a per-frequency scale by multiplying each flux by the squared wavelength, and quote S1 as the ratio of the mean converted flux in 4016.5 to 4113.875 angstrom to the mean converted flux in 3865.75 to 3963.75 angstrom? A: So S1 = 1.43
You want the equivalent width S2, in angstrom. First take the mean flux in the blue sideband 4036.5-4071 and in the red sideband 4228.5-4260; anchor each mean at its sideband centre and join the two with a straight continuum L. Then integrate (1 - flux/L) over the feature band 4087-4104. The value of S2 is 3.8 angstrom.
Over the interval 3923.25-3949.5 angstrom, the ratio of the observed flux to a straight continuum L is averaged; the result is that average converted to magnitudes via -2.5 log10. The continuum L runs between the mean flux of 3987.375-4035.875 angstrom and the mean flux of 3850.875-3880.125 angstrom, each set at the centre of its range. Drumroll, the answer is 0.28 mag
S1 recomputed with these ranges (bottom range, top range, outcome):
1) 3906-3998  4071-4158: 1.33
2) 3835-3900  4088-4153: 1.58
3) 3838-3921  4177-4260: 1.73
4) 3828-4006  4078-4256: 1.53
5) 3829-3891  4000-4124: 1.69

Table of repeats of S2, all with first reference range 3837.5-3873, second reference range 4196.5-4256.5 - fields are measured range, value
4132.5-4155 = -1.60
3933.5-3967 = 3.24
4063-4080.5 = -2.48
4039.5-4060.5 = -3.21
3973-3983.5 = 1.14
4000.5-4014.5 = -4.21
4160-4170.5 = -0.55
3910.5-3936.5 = -0.34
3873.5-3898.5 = 3.78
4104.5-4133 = 1.48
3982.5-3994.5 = -2.43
